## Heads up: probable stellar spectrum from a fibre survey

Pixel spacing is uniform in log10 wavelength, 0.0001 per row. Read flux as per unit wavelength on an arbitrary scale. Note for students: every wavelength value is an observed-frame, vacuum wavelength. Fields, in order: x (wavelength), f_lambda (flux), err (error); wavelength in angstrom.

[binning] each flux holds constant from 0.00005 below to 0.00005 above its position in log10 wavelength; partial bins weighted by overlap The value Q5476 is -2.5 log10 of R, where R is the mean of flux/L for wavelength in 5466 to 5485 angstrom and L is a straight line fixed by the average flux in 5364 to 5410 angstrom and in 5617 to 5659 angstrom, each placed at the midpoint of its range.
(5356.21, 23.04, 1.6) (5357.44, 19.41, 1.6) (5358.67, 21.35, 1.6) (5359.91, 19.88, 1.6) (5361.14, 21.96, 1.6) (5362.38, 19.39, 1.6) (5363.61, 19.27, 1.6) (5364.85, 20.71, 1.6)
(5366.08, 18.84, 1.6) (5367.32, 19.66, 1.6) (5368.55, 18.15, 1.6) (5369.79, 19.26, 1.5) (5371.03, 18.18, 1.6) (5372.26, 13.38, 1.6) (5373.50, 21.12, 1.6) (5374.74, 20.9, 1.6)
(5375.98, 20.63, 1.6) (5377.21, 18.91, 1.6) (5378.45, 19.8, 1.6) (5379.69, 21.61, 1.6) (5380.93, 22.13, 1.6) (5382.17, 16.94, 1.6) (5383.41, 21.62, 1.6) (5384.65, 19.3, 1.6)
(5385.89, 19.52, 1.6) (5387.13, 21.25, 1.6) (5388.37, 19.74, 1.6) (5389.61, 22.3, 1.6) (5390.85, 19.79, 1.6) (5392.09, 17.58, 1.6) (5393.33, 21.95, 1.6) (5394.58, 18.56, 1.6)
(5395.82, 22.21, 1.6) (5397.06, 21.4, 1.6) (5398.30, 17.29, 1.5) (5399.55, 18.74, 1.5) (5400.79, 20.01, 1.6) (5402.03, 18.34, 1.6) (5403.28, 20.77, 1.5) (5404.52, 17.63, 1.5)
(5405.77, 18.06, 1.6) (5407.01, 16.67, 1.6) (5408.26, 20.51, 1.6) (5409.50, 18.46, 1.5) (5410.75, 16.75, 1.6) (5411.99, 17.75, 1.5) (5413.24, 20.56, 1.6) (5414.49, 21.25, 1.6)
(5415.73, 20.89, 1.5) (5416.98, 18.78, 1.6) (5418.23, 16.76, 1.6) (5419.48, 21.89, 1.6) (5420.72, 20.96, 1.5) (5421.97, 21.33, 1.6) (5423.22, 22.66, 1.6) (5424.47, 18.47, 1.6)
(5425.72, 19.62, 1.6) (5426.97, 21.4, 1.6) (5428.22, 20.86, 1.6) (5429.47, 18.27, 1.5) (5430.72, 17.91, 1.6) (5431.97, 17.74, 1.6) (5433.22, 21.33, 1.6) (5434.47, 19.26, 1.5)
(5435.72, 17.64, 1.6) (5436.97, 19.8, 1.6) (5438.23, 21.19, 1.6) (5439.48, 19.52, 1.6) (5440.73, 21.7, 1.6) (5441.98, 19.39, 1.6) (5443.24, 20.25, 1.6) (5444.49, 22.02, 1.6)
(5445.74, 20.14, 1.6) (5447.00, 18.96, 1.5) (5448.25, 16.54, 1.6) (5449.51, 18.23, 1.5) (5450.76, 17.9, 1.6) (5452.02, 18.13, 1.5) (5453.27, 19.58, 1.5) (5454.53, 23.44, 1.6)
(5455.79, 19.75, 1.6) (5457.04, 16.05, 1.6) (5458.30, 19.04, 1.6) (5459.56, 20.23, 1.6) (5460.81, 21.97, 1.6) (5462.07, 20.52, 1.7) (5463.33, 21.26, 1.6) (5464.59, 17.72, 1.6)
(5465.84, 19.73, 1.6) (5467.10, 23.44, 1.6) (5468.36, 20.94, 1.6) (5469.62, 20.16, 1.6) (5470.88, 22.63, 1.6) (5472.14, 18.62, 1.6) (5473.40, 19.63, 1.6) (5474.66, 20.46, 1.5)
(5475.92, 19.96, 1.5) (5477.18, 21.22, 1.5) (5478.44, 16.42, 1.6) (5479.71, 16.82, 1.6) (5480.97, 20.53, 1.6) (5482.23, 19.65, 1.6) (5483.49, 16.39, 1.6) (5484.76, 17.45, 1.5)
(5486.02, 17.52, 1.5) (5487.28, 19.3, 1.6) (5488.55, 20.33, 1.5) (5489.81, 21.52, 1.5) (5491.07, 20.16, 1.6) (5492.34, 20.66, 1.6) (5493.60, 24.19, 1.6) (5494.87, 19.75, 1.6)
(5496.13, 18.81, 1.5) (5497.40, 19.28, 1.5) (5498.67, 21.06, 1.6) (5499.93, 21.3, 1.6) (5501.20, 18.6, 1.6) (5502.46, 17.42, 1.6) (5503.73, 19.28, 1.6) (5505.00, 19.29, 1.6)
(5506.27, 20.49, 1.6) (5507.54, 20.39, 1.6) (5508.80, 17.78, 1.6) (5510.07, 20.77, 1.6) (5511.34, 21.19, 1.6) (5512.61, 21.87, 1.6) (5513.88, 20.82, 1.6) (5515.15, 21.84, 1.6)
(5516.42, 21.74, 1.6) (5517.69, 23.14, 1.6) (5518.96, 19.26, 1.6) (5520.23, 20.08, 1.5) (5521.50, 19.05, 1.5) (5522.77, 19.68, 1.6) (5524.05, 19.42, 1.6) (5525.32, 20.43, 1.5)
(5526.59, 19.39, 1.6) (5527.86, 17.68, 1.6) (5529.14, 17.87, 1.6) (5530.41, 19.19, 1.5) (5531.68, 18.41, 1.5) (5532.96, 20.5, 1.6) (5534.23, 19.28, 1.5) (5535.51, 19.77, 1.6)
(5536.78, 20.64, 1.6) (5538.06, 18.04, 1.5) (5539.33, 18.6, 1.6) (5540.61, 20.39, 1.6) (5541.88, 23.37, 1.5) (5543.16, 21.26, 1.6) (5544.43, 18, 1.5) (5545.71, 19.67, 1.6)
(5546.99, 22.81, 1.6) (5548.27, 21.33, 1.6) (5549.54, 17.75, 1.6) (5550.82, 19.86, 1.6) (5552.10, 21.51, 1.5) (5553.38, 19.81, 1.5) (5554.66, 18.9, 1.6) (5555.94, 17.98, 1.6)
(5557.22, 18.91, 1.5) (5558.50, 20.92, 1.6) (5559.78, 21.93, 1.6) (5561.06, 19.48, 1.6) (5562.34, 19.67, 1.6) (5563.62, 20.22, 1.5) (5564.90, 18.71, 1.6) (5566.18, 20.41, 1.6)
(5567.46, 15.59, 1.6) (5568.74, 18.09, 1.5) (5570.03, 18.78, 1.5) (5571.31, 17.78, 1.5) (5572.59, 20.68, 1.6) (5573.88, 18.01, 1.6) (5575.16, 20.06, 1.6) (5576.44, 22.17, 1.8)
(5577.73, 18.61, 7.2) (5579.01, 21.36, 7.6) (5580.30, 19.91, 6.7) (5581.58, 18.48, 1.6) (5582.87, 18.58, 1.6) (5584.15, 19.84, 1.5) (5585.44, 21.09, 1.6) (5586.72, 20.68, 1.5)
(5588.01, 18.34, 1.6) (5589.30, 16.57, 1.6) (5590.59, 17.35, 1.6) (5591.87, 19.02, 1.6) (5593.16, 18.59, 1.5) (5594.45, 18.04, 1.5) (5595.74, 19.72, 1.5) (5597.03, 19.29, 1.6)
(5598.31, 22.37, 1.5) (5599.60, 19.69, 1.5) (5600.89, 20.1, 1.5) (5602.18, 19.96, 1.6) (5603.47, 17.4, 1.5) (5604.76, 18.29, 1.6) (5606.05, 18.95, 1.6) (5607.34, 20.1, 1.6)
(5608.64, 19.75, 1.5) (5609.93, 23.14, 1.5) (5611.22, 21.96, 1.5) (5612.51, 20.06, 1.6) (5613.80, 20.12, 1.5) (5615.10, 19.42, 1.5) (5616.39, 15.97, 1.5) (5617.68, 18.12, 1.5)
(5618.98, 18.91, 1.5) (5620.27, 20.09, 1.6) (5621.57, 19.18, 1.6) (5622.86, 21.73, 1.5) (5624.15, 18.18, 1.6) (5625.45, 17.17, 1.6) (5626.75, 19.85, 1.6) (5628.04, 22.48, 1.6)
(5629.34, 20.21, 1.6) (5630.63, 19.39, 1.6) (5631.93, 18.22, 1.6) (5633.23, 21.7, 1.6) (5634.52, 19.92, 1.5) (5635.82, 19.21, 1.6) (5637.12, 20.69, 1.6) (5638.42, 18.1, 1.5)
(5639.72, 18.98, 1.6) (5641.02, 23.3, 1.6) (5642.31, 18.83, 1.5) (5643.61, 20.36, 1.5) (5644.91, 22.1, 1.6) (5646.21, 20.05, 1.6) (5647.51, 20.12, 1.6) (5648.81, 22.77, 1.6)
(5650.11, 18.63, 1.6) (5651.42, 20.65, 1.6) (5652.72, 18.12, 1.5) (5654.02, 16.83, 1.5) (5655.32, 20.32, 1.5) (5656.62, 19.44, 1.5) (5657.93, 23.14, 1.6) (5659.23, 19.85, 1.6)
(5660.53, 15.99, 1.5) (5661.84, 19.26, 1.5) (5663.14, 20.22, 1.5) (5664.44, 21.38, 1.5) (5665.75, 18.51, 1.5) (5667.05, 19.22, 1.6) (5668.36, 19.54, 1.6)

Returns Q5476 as 0.00 mag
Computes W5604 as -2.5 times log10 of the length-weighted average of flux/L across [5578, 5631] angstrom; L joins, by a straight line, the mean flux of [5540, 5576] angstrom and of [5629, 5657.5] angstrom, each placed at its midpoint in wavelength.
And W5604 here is 0.02 mag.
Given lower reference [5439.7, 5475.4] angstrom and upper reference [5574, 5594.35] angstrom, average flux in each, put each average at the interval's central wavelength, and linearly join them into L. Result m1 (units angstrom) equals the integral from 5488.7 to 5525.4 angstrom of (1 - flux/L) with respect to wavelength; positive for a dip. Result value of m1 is -1.2 angstrom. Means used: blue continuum 19.9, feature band 20.3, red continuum 19.3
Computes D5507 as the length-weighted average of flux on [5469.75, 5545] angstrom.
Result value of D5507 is 19.8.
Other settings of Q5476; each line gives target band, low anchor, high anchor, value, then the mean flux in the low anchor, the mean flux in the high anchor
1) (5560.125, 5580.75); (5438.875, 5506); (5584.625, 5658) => 0.02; 19.7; 19.7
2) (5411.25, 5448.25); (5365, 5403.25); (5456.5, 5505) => -0.01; 19.7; 19.7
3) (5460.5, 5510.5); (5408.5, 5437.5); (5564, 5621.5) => -0.02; 19.6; 19.3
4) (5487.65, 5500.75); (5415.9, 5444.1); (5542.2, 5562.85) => -0.04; 19.9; 20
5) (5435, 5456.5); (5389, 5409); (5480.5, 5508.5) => 0.00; 19.5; 19.7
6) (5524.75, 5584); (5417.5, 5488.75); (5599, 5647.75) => 0.01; 19.7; 19.8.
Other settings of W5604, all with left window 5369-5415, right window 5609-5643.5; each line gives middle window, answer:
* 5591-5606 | 0.03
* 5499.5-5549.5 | -0.02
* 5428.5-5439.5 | 0.02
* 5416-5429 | -0.04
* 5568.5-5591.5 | 0.03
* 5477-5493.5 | 0.02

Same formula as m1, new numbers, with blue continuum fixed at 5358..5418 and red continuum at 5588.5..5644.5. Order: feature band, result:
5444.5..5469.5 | -0.22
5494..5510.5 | -0.04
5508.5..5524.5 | -0.84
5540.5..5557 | -0.51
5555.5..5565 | -0.13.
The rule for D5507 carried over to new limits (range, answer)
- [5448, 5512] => 19.7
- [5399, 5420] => 19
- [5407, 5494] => 19.7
